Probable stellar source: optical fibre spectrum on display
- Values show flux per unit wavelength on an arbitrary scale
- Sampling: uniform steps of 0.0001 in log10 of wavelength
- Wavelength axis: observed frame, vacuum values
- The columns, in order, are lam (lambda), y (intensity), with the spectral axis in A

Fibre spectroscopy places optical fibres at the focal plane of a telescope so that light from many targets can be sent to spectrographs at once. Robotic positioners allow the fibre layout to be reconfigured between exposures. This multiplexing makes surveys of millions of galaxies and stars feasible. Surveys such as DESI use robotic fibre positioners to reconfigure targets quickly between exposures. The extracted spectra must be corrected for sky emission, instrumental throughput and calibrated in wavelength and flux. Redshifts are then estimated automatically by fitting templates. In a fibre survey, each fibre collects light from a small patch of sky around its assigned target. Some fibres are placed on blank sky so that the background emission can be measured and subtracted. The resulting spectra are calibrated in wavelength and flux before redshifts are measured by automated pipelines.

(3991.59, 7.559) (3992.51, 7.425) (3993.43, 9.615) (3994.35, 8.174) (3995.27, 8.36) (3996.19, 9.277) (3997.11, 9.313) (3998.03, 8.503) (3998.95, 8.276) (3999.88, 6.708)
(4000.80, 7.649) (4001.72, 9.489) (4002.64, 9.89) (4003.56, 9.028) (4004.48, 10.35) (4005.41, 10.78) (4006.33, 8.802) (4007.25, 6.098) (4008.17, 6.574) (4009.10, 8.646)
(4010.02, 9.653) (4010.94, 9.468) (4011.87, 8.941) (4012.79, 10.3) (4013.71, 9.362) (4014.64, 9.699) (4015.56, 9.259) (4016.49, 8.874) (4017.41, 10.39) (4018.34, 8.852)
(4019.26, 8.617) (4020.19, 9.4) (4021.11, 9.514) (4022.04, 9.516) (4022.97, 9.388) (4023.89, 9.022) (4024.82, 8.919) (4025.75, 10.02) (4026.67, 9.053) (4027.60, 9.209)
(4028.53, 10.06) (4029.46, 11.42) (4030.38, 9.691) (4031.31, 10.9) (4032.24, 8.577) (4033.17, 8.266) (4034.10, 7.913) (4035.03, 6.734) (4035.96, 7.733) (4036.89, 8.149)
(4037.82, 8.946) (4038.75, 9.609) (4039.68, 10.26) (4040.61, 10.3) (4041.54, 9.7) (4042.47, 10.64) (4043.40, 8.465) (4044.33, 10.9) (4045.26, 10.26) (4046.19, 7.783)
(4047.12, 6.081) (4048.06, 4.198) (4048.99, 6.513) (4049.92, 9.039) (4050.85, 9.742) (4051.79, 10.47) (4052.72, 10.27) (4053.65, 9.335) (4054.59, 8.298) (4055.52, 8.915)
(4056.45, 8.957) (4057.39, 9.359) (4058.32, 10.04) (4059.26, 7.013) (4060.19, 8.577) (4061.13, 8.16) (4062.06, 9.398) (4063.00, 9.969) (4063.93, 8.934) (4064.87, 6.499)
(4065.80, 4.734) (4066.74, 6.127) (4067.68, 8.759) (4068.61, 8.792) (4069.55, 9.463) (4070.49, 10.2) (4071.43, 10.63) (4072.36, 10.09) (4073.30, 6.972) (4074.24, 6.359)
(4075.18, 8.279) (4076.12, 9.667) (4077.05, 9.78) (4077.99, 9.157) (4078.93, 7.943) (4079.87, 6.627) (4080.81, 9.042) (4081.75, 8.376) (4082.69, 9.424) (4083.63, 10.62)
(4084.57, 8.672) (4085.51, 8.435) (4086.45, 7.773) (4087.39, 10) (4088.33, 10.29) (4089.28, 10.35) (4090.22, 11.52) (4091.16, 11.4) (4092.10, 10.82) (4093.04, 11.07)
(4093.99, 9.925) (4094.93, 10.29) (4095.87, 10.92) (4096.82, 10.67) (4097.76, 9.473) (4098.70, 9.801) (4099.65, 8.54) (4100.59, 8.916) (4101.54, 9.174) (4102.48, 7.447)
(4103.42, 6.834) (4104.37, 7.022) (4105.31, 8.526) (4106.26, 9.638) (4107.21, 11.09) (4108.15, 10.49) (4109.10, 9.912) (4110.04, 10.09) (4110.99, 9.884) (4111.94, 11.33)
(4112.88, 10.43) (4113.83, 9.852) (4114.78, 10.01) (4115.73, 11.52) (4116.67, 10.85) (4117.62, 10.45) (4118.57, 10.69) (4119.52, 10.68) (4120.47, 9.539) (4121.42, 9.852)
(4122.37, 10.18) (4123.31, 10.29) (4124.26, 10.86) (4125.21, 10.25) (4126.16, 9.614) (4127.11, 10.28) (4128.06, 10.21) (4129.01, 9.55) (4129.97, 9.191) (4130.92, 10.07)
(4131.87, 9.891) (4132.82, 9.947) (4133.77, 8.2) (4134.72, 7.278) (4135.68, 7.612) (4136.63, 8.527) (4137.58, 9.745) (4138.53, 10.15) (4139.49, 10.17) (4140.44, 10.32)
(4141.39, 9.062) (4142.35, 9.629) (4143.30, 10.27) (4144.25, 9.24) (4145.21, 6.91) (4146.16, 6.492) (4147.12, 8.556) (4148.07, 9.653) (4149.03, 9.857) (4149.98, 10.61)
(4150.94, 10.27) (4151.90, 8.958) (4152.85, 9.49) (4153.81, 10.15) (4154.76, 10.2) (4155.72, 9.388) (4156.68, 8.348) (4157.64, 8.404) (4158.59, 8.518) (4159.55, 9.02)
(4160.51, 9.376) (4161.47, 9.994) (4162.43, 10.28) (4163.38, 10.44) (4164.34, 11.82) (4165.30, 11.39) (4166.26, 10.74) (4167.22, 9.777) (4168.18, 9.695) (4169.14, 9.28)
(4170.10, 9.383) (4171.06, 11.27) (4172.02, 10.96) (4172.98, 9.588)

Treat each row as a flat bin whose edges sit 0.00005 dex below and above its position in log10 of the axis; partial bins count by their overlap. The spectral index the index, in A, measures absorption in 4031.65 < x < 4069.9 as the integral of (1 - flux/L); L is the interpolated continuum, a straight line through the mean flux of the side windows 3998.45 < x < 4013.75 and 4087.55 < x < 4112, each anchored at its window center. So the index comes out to 2.84 A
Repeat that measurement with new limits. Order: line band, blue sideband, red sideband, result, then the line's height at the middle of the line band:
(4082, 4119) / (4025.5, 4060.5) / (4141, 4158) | -3.02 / 9.1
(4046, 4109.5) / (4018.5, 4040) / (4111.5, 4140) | 3.98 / 9.53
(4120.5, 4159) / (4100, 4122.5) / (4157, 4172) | 1.81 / 9.87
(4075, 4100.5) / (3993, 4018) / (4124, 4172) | -0.78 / 9.31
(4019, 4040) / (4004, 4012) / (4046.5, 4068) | -1.51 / 8.55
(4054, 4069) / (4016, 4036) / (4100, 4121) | 1.82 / 9.43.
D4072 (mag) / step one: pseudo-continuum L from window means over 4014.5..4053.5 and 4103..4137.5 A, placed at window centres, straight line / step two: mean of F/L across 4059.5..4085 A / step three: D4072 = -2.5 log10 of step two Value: 0.10 mag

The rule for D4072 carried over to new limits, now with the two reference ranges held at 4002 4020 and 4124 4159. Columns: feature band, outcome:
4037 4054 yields 0.022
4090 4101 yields -0.110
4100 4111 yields 0.028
